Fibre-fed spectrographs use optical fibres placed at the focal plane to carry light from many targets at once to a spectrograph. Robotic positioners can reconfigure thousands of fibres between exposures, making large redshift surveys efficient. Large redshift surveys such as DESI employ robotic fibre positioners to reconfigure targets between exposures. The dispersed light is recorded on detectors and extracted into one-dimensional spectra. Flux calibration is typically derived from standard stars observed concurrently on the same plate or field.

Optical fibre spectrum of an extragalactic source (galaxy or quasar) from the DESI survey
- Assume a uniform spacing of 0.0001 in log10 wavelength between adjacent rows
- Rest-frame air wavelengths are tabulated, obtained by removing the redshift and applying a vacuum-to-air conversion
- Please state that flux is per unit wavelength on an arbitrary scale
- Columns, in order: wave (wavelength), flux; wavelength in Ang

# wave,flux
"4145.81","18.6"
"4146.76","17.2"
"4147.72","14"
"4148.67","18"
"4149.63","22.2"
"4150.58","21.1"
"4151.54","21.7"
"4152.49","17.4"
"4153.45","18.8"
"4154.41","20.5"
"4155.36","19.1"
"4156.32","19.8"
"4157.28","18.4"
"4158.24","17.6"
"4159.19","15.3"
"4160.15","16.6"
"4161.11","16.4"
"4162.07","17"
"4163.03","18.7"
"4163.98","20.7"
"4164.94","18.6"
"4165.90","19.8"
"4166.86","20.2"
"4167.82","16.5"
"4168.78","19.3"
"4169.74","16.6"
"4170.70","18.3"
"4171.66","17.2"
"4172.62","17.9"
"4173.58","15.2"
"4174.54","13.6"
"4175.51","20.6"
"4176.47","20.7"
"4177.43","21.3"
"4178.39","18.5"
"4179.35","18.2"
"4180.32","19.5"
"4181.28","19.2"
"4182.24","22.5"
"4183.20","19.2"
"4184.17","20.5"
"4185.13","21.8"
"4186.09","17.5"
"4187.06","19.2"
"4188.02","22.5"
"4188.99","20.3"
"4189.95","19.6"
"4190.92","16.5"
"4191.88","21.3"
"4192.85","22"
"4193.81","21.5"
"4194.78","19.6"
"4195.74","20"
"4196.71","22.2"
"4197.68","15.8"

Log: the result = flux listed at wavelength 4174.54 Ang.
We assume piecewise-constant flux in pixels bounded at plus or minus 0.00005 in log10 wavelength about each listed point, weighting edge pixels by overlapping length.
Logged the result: 13.6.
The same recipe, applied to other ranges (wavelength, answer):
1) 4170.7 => 18.3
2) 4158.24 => 17.6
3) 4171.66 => 17.2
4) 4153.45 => 18.8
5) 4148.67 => 18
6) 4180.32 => 19.5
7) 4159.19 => 15.3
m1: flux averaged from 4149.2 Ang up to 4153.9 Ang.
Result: 20.2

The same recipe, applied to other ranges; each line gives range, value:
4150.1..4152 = 21.4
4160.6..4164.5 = 18.2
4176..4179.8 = 19.7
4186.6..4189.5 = 20.7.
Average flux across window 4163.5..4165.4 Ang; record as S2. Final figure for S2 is 19.7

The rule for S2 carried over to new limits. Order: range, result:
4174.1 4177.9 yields 19.1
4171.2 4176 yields 16.9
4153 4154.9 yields 19.7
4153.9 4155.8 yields 19.8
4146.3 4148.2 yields 15.6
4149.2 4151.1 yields 21.7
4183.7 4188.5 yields 20.3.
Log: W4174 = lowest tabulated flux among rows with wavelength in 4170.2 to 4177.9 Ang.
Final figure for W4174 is 13.6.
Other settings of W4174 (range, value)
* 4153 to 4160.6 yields 15.3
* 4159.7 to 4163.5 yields 16.4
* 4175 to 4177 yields 20.6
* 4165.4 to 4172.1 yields 16.5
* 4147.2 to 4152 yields 14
